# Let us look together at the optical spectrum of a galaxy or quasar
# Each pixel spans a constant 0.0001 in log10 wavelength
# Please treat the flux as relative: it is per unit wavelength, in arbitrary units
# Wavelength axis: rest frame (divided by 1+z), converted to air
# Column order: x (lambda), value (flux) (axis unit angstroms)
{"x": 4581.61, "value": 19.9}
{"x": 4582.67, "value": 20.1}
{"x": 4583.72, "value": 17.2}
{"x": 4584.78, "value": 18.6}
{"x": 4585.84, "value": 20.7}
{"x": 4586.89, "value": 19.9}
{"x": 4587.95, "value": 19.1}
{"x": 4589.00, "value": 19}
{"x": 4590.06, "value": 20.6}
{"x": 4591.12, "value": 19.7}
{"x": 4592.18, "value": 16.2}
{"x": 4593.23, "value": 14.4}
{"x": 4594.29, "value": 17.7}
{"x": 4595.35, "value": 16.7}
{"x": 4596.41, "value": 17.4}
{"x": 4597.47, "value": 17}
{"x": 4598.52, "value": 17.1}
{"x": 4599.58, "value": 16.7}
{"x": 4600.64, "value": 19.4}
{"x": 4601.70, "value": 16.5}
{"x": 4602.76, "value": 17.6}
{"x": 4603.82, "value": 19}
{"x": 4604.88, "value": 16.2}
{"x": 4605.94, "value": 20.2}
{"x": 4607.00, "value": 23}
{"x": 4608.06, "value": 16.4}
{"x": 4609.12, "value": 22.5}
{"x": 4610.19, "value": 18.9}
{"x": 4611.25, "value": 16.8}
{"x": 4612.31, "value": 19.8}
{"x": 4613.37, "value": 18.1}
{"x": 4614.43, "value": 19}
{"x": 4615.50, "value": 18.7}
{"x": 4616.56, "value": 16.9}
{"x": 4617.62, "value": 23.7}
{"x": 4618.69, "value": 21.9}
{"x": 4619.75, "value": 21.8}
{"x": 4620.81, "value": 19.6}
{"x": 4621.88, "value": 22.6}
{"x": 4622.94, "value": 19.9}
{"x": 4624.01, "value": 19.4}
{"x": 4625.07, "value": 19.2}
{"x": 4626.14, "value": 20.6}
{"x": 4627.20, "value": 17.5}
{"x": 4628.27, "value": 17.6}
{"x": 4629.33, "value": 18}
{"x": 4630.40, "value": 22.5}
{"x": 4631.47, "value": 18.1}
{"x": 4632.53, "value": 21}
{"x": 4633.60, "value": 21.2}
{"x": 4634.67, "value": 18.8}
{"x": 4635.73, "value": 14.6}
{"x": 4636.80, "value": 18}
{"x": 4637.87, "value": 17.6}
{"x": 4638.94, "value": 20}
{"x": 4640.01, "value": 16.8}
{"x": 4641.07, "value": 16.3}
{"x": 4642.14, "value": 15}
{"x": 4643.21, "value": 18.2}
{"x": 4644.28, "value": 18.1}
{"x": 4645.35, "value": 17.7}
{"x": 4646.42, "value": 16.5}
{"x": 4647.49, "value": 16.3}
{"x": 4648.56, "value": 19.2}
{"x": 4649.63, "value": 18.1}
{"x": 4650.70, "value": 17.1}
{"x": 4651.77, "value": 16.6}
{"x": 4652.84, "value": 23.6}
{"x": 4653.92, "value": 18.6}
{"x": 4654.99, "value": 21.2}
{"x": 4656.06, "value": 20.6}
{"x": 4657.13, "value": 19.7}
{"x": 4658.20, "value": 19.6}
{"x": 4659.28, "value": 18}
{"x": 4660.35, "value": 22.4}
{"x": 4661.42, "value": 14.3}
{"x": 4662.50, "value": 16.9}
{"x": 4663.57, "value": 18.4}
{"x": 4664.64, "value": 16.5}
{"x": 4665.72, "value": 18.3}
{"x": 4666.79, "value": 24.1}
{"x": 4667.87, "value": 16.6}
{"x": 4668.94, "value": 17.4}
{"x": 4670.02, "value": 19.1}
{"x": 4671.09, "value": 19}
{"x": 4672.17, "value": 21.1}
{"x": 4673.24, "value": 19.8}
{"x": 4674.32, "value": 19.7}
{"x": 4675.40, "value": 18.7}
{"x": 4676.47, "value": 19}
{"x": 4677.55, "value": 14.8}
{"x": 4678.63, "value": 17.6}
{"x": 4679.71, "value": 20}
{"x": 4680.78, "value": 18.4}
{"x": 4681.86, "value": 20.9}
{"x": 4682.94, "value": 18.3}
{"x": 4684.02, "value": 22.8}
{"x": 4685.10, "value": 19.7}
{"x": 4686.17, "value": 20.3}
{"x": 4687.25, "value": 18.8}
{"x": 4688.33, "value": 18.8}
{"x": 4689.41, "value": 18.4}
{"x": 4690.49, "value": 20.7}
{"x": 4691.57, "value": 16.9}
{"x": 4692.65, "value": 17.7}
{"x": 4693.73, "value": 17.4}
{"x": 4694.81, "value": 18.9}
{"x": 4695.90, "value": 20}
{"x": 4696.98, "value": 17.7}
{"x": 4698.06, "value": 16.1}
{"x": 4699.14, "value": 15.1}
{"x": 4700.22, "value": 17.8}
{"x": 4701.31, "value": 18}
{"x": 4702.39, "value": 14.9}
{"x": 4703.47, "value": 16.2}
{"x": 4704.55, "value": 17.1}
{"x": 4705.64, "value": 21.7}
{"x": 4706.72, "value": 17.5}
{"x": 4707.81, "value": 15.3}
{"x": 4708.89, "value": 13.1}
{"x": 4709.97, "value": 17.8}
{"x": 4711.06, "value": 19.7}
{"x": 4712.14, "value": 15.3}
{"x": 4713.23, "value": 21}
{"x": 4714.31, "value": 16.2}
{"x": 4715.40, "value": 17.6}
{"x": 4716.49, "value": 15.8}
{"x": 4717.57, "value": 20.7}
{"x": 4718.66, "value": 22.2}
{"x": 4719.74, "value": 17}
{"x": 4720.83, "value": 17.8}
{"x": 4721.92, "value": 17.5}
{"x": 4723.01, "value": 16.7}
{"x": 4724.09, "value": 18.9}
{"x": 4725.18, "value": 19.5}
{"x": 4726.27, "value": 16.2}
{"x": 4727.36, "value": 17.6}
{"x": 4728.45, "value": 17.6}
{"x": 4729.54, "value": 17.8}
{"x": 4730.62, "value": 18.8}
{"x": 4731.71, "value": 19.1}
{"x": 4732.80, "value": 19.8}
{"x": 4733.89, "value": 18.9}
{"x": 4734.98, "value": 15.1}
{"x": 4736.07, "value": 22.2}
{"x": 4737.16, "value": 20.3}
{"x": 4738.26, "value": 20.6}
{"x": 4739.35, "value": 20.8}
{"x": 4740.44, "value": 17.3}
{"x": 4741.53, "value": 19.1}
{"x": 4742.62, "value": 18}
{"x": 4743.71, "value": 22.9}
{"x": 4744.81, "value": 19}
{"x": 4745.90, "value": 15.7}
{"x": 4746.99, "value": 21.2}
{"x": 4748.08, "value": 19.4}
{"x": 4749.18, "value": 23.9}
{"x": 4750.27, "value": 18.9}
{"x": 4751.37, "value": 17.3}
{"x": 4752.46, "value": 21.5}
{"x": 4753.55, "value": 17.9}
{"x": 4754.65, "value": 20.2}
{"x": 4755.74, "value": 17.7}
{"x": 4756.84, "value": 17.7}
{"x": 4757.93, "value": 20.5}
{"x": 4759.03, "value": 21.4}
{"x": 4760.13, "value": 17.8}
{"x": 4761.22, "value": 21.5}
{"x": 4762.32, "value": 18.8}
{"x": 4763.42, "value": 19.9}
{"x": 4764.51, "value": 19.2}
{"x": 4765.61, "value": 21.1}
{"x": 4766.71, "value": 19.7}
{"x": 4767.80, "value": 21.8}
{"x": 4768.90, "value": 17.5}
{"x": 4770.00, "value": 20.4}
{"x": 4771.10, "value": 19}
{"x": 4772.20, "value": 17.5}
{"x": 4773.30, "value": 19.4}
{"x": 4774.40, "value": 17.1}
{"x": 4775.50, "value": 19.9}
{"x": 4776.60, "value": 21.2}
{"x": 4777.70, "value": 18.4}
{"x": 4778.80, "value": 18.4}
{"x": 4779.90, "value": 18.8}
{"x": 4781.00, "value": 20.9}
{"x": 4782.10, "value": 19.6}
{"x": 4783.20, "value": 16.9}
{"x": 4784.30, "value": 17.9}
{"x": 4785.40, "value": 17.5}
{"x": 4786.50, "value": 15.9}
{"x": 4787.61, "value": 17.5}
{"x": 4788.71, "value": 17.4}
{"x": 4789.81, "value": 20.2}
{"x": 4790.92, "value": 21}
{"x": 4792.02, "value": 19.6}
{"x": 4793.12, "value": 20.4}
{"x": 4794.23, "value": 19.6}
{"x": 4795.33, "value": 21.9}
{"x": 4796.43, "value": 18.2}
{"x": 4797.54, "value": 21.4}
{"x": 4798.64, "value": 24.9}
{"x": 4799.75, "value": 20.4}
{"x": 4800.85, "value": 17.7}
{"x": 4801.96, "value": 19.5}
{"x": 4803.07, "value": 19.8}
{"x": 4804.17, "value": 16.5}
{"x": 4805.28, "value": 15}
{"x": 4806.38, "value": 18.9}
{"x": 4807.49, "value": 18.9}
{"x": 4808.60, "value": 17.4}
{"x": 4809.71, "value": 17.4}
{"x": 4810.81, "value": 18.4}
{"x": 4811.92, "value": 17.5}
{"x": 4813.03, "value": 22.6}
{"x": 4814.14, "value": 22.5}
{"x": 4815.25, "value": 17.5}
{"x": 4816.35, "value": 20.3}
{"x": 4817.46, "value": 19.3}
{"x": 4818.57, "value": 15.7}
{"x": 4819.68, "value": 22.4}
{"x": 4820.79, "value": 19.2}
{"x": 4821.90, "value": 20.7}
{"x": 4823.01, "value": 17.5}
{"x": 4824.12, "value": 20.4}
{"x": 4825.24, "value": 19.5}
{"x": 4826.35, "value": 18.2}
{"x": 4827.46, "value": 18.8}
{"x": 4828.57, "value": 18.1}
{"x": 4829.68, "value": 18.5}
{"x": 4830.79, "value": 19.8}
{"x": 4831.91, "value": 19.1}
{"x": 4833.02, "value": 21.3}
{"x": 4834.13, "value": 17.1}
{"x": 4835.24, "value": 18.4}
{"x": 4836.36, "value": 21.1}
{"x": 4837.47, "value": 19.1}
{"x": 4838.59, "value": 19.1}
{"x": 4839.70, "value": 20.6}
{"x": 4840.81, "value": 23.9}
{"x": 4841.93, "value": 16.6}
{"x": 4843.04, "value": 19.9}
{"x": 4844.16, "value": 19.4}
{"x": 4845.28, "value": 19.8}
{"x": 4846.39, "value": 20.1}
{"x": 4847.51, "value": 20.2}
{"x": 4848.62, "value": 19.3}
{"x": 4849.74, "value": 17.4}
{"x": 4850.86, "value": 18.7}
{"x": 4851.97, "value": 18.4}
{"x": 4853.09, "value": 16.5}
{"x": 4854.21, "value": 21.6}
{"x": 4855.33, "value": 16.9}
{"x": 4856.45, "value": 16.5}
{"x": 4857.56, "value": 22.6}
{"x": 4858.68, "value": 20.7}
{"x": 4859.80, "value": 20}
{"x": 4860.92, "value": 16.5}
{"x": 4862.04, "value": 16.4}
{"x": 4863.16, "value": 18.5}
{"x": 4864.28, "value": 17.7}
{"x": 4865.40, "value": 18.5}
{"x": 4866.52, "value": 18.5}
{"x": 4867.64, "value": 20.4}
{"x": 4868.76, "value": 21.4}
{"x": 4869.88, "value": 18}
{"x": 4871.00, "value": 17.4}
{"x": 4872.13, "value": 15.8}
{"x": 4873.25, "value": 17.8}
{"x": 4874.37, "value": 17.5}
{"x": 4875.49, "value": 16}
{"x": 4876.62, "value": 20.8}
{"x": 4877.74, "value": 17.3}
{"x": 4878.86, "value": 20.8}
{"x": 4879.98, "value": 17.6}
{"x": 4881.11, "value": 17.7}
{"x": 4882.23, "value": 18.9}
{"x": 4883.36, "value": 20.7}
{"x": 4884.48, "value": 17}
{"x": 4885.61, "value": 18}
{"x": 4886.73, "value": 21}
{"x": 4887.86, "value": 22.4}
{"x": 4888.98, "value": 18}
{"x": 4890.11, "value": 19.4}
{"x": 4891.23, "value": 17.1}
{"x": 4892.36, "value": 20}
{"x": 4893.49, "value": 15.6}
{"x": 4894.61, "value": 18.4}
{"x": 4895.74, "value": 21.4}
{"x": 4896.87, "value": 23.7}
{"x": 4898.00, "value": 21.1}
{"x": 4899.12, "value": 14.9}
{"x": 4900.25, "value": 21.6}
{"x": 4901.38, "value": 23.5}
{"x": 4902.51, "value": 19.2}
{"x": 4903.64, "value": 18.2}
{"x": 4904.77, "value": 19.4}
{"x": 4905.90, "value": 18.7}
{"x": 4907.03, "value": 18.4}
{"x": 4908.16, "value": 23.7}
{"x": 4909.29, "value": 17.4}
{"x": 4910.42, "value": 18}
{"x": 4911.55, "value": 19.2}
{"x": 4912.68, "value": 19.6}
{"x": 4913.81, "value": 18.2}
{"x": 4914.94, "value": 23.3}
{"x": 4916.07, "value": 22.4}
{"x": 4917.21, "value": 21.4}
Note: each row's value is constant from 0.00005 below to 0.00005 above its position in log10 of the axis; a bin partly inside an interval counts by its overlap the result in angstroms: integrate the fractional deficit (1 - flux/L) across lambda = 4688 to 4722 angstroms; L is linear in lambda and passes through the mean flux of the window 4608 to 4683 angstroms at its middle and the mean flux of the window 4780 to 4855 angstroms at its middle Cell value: 2.2 angstroms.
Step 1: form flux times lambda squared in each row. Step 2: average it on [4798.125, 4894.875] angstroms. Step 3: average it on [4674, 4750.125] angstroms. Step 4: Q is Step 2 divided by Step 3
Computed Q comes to 1.1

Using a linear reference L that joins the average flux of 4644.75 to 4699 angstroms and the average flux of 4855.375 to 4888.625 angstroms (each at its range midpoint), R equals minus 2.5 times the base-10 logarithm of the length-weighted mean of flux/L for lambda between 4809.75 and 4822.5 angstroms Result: -0.049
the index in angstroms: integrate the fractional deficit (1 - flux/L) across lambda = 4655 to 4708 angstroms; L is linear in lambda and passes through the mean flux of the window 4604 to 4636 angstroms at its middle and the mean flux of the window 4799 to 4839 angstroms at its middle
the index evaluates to 2.21 angstroms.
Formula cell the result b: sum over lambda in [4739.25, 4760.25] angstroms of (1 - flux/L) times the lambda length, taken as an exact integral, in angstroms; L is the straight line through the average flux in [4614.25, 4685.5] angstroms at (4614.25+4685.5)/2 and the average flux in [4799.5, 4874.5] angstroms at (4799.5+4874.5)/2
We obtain -0.5 angstroms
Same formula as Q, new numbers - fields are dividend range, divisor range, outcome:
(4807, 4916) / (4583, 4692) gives 1.12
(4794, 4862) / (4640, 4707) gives 1.11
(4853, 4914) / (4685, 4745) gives 1.11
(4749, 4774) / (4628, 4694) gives 1.09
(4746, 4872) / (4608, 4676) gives 1.09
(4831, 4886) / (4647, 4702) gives 1.09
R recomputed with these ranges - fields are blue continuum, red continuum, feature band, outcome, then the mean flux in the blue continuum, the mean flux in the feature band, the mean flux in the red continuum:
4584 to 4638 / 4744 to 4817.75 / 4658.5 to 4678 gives 0.02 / 18.9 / 18.6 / 19.3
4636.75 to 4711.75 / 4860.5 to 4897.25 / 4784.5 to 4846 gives -0.04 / 18.3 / 19.3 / 18.7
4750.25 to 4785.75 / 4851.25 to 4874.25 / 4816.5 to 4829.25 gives -0.02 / 19.2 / 19.1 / 18.5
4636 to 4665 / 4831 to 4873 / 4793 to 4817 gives -0.03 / 18.2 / 19.4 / 19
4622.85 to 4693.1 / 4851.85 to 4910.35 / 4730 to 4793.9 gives -0.02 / 18.7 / 19.3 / 18.9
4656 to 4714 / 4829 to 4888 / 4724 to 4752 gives -0.03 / 18.4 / 19.1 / 18.9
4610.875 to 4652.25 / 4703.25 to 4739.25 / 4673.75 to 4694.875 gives -0.03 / 18.7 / 18.9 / 18.2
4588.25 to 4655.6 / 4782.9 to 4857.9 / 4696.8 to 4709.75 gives 0.13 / 18.6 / 16.7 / 19.2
